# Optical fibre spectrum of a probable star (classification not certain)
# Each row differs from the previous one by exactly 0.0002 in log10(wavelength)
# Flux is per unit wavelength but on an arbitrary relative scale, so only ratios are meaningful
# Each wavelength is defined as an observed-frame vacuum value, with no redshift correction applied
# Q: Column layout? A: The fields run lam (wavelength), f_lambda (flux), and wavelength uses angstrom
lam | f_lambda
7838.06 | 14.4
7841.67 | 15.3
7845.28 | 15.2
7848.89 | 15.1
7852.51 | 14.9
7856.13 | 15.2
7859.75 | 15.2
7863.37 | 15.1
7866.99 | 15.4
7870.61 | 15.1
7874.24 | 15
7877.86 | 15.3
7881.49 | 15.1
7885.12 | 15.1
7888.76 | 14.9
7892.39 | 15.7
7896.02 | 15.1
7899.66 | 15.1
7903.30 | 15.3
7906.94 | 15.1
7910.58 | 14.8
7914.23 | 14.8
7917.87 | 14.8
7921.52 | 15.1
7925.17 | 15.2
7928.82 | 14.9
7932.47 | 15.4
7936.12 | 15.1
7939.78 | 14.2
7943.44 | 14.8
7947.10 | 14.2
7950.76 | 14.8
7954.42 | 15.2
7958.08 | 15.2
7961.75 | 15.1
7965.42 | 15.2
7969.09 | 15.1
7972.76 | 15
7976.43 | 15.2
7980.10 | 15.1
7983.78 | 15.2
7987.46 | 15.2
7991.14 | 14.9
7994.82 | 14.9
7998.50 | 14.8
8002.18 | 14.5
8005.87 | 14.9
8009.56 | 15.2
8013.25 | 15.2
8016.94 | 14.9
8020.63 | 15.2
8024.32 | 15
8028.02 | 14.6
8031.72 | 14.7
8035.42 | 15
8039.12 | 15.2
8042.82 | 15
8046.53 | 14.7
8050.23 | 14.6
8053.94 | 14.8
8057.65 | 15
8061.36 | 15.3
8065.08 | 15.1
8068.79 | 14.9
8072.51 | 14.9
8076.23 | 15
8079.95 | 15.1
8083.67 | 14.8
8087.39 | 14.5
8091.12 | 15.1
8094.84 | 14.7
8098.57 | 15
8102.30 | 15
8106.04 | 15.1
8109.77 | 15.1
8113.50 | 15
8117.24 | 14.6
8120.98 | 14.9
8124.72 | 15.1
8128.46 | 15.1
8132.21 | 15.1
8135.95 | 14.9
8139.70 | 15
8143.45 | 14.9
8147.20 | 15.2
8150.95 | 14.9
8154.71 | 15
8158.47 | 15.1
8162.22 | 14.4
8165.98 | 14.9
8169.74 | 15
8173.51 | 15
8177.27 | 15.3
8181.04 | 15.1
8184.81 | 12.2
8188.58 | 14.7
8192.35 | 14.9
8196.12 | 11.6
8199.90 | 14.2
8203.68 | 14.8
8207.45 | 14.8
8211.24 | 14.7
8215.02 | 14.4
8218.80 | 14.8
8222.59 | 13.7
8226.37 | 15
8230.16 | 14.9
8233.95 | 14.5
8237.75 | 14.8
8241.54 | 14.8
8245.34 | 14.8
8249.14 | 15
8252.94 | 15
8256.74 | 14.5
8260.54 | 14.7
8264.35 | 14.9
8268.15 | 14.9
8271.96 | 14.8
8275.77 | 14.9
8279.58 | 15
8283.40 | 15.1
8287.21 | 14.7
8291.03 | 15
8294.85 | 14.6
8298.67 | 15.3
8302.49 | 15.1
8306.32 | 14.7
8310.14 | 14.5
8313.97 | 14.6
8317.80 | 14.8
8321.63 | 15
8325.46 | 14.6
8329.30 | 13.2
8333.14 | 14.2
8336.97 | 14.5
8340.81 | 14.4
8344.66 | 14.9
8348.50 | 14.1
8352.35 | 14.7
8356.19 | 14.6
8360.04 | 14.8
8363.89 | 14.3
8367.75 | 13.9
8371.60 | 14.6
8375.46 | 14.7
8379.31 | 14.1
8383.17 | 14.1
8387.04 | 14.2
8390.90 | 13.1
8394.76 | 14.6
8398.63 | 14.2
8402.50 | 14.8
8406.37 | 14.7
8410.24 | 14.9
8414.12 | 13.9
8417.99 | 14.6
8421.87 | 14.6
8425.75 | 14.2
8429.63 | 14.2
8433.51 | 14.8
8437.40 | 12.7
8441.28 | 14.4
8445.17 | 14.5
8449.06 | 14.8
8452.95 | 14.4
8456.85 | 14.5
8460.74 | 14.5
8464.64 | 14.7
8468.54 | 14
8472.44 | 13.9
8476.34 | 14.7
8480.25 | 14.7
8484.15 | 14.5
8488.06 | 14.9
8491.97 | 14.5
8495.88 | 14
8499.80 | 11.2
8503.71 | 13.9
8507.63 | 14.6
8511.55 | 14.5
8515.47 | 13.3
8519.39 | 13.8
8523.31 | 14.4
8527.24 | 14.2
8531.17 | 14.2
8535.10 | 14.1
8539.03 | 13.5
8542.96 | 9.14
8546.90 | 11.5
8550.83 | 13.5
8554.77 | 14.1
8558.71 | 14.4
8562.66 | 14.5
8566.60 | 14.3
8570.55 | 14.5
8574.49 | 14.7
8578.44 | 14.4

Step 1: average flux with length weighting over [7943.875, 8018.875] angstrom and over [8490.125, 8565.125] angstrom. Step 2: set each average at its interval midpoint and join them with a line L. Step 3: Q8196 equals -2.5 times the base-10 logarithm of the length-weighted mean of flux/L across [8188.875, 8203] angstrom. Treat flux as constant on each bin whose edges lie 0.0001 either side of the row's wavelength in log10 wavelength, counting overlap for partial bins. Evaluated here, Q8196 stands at 0.05 mag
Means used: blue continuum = 15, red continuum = 13.5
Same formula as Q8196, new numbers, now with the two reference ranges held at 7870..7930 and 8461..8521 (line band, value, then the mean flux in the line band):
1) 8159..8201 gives 0.02 mag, 14.3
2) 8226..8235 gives -0.02 mag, 14.8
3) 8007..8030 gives -0.01 mag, 15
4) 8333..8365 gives -0.01 mag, 14.5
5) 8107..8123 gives -0.01 mag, 14.9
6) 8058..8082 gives -0.02 mag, 15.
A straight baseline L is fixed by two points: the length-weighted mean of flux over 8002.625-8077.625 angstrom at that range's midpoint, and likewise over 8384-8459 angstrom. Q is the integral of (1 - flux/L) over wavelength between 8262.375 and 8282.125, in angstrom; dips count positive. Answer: -0.5 angstrom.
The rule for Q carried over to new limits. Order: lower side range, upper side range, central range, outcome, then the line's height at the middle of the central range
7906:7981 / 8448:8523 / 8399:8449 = -0.4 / 14.3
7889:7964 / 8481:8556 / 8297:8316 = -1.0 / 14.1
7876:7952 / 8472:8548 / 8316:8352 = -0.9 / 14.1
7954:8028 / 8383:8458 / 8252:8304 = -1.2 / 14.6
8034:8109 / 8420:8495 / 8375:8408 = 0.5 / 14.5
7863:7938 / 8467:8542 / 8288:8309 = -0.8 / 14.4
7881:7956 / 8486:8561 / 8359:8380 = -0.7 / 13.9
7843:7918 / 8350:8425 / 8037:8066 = -0.2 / 14.9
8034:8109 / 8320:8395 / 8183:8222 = 1.5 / 14.7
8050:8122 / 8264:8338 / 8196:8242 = 1.0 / 14.8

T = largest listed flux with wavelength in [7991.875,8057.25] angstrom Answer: 15.2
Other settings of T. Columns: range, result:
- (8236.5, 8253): 15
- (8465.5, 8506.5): 14.9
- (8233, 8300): 15.3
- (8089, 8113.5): 15.1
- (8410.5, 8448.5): 14.8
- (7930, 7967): 15.4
